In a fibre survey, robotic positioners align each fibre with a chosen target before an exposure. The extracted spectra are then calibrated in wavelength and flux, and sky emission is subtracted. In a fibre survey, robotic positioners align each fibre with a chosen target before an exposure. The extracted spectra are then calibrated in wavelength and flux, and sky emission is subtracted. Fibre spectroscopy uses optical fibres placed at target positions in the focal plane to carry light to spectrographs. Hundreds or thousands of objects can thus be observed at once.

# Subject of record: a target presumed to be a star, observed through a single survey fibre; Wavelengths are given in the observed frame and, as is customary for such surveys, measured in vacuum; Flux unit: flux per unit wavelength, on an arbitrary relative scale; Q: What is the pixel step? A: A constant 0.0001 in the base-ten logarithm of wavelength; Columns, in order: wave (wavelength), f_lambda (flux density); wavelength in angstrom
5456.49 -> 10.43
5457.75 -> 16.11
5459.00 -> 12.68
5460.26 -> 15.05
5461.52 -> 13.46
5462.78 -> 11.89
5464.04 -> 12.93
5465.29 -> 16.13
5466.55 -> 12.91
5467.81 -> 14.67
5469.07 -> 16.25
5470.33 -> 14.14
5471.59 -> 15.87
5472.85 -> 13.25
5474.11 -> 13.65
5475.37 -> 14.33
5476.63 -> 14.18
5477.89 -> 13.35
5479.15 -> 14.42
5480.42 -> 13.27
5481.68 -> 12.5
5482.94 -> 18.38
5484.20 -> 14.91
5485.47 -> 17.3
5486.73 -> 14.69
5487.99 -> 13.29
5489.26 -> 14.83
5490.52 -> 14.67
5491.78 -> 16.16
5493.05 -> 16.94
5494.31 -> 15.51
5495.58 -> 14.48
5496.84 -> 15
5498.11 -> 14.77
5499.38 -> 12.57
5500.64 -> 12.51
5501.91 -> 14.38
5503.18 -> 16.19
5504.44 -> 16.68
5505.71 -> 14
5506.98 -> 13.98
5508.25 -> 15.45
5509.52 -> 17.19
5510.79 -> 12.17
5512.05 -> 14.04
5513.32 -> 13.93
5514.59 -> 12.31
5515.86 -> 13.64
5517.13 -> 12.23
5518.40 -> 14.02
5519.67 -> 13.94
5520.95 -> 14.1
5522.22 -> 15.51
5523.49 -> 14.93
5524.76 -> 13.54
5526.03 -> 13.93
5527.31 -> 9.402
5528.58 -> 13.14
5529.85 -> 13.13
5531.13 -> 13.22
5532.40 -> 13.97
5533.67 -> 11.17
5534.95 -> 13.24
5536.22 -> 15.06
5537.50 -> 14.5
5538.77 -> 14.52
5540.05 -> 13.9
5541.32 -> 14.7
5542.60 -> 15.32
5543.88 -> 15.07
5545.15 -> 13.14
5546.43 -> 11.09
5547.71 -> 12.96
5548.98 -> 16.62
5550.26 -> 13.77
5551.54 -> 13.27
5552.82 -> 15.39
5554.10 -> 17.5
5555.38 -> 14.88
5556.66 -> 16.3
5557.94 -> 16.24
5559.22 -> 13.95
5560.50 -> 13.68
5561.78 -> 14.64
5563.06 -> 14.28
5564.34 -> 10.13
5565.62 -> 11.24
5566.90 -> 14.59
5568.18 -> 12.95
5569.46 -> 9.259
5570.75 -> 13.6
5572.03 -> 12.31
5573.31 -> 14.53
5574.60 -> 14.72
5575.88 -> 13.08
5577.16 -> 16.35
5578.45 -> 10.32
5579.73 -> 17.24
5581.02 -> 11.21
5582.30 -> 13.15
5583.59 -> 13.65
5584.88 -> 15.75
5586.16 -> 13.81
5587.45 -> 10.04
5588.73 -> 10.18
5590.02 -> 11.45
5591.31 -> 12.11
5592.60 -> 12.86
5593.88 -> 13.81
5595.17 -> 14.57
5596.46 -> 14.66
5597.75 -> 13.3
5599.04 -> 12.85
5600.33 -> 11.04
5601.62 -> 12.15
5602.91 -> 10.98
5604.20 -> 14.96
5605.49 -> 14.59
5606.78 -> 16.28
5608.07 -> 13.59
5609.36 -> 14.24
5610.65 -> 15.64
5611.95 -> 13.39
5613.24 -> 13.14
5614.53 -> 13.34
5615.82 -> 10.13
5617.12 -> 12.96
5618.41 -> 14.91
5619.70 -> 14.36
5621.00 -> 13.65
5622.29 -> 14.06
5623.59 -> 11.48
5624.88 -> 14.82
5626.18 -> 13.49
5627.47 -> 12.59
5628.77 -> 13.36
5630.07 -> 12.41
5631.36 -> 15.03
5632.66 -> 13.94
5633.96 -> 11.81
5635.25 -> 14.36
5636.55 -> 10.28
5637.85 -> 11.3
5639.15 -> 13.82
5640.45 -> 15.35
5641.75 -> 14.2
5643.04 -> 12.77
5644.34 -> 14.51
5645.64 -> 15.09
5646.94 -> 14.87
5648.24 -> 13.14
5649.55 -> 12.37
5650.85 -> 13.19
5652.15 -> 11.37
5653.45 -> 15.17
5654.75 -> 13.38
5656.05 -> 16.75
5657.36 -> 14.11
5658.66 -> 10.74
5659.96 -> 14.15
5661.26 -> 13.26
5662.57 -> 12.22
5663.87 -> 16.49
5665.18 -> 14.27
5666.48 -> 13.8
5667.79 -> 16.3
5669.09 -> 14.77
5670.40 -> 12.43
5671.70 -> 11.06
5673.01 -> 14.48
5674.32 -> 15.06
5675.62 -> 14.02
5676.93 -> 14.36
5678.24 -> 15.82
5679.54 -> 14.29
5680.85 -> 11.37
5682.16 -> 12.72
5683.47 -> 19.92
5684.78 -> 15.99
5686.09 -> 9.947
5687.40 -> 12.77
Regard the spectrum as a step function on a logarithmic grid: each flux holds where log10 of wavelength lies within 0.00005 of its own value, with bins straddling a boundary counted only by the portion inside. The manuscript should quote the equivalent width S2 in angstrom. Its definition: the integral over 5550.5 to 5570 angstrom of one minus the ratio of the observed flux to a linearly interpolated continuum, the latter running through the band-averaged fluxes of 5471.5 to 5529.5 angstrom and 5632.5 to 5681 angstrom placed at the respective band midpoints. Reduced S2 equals 0.3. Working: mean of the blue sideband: 14.3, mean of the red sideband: 13.7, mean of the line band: 13.9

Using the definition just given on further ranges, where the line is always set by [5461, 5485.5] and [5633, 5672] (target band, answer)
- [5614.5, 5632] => 0.5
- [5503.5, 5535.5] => 0.9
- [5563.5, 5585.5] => 1.1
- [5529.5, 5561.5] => -0.6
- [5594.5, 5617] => 0.6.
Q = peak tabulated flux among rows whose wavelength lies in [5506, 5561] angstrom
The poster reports 17.5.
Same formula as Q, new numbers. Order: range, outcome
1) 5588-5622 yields 16.28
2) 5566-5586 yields 17.24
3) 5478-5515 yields 18.38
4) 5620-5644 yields 15.35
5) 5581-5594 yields 15.75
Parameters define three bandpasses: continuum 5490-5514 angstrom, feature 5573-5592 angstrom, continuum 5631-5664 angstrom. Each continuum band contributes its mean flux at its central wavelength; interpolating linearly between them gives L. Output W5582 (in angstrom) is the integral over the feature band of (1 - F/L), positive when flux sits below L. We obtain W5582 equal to 1.3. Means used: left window 14.8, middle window 13.1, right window 13.5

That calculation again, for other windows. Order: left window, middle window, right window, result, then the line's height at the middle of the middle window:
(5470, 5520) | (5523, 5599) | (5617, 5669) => 2.97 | 14.1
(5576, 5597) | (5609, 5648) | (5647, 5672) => -0.06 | 13.5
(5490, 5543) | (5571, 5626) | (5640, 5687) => 2.64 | 14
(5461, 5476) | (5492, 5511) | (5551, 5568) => -0.92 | 14.2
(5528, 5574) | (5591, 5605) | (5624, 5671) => 0.68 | 13.7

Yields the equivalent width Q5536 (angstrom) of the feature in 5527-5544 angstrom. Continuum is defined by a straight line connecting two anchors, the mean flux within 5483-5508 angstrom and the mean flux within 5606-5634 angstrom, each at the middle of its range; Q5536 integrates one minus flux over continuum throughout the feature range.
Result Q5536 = 1.05 angstrom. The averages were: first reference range 15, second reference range 13.6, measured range 13.6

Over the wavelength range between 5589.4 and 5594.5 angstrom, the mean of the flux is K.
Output 12.6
